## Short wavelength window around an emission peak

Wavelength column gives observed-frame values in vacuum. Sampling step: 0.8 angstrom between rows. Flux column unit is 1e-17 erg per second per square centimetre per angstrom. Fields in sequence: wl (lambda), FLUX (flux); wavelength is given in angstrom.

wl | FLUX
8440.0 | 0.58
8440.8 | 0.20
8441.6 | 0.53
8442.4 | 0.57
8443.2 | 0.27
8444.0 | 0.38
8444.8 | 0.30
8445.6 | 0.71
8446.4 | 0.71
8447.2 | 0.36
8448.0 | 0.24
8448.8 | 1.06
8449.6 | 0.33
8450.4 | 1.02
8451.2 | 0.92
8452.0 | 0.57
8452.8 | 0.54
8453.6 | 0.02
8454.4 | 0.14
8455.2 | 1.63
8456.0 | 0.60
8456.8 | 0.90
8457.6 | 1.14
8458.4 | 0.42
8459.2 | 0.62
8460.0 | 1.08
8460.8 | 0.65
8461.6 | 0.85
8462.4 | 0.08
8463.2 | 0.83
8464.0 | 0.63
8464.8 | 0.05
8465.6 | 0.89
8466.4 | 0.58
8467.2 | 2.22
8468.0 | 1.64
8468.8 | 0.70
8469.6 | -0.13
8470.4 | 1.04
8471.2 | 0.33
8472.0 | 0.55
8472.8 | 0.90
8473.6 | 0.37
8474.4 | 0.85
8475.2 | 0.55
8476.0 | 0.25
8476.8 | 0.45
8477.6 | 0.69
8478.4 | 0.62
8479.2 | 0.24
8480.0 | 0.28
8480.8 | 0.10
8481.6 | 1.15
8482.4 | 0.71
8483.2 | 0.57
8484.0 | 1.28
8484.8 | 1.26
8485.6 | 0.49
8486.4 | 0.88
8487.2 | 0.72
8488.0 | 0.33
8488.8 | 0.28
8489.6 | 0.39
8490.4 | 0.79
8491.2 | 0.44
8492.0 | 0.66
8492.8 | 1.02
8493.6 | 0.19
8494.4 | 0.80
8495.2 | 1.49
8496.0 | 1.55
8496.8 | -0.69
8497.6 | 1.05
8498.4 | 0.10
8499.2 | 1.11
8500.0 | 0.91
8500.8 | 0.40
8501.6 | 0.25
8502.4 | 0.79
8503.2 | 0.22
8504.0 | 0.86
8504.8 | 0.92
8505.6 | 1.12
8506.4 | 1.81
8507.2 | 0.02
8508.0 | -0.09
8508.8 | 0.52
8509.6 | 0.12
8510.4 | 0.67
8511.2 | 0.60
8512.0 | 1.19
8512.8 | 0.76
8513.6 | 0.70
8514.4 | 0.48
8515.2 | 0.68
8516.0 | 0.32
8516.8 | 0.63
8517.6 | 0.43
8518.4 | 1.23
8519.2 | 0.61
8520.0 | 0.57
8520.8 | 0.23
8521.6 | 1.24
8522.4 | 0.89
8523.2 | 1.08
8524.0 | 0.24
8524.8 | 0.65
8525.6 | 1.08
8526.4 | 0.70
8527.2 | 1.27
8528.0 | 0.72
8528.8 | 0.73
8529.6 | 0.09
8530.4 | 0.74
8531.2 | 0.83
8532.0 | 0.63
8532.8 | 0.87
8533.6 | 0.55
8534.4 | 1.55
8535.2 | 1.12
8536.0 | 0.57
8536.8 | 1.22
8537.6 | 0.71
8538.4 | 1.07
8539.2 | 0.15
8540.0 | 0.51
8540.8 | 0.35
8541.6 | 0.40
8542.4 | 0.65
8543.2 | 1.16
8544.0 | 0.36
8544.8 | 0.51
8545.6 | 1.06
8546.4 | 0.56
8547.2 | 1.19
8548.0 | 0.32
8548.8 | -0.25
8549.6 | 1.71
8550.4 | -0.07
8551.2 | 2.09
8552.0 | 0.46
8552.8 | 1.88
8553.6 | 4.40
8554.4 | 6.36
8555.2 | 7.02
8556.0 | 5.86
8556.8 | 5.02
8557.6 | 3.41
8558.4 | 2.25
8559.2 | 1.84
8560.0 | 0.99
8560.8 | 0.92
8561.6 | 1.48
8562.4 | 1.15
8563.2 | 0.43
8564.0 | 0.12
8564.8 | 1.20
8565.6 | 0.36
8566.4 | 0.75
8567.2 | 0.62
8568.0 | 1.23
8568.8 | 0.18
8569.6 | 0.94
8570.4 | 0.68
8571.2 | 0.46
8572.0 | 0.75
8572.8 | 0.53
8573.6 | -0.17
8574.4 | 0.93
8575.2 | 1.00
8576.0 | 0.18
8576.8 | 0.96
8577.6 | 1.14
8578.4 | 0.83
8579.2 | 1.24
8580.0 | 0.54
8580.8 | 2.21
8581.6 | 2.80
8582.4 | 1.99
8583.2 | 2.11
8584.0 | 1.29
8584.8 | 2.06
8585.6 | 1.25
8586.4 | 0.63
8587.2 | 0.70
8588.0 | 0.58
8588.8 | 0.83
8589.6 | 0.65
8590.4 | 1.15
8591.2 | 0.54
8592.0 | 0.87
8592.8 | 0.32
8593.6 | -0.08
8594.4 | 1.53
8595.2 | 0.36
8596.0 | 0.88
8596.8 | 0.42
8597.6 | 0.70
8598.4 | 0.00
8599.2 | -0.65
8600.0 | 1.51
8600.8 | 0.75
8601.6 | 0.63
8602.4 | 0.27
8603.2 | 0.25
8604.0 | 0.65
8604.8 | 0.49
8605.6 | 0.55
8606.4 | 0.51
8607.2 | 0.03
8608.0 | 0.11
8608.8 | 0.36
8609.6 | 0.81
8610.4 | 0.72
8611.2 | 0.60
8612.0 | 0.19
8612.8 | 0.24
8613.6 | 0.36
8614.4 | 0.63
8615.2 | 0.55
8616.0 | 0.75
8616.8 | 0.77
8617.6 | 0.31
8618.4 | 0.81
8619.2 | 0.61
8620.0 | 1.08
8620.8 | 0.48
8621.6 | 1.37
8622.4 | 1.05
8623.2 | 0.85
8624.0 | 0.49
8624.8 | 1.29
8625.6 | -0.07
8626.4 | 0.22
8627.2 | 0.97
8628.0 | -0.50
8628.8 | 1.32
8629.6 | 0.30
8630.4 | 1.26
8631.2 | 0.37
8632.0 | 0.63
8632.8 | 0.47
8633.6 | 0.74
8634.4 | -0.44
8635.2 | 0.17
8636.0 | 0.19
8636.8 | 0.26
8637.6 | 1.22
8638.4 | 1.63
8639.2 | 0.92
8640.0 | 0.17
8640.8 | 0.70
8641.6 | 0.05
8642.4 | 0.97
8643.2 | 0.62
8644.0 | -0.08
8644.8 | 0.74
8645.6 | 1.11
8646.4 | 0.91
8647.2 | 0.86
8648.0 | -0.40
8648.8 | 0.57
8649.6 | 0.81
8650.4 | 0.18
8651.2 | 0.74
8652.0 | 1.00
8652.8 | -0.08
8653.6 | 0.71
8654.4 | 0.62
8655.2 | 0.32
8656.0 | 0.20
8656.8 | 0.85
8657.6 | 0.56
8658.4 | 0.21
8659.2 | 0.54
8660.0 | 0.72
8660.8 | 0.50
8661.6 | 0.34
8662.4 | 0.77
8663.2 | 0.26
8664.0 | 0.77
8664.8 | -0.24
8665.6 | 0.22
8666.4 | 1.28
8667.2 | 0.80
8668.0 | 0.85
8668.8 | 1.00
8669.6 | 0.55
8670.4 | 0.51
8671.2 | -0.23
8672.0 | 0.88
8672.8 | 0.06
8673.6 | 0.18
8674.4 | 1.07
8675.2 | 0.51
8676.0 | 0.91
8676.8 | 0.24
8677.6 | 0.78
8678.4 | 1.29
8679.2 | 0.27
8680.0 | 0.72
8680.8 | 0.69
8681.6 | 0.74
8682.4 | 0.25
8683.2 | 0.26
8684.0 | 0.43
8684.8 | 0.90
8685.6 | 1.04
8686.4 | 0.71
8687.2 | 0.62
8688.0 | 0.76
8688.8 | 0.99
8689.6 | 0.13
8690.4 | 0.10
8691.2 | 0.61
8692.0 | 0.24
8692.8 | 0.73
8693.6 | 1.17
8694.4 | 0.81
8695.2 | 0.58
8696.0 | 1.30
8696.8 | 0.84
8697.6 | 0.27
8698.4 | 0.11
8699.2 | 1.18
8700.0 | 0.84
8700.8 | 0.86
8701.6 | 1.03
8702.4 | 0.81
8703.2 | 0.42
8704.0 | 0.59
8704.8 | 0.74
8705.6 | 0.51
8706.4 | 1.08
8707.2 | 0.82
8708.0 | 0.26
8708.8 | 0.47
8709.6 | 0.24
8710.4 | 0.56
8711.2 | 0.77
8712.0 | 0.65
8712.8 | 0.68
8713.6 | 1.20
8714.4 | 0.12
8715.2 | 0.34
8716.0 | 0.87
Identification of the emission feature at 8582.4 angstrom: [N II] 6583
